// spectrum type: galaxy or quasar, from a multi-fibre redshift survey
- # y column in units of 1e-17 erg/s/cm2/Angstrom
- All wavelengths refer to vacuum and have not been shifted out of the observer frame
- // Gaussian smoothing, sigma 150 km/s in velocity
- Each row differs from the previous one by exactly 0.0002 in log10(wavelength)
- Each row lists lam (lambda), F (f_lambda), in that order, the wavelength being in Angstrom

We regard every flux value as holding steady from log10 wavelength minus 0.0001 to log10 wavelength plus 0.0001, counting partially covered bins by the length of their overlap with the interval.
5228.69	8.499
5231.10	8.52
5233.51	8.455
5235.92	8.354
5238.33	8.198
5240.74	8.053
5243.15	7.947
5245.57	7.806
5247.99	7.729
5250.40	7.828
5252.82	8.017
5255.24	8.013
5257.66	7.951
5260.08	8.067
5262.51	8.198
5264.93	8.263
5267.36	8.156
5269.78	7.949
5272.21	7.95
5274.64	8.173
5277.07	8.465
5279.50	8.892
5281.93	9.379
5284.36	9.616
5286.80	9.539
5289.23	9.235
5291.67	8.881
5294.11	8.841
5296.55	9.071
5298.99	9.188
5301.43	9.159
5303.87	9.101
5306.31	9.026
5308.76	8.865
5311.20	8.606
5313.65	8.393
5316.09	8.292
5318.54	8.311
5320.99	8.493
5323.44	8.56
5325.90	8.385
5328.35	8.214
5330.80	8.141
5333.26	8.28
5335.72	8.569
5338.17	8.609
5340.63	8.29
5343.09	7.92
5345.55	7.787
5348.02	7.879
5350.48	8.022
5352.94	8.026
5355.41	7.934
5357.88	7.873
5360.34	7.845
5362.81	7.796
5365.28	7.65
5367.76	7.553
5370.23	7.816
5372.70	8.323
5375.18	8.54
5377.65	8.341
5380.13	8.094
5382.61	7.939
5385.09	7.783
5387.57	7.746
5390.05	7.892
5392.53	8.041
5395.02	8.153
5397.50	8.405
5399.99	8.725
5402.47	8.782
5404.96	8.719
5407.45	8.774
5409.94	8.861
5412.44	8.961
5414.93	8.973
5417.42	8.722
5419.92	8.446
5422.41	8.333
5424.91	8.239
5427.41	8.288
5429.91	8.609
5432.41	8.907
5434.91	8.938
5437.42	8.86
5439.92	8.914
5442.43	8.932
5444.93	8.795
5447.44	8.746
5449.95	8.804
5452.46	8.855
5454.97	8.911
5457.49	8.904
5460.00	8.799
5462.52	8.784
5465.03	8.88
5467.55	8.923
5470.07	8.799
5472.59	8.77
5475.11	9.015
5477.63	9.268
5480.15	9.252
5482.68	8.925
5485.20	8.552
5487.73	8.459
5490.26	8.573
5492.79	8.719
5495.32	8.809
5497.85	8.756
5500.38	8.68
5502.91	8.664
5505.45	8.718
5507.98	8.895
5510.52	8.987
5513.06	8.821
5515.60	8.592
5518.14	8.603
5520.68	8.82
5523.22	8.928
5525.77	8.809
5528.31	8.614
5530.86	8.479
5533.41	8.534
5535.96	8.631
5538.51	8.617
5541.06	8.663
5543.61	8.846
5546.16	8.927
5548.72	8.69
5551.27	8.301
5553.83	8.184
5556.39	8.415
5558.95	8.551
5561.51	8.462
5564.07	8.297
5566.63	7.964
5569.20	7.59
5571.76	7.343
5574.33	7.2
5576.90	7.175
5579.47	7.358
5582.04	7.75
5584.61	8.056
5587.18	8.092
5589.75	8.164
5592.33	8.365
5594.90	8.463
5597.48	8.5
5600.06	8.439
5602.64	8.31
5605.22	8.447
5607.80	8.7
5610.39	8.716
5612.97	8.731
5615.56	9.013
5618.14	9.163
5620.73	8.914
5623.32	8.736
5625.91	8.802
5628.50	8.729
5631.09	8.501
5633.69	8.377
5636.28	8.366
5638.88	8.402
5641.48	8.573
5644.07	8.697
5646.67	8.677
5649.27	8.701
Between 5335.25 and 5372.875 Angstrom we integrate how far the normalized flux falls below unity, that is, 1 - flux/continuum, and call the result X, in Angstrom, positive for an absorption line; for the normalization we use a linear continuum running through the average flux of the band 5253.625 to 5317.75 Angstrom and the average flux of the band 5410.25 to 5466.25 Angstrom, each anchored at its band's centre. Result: 3.2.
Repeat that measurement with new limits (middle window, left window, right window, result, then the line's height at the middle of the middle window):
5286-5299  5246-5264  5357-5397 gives -1.9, 7.97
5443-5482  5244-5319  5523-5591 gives -2.6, 8.34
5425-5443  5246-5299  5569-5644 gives -0.7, 8.41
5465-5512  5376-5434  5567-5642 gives -2.5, 8.38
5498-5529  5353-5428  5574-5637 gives -1.6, 8.32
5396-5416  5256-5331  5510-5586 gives -0.6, 8.5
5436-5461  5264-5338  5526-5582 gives -1.3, 8.41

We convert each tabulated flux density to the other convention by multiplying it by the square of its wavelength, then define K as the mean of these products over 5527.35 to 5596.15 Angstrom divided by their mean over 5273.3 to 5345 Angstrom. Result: 1.04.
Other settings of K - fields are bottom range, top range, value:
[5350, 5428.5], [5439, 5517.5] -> 1.11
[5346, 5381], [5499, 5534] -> 1.16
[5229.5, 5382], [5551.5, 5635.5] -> 1.11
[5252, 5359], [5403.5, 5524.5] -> 1.10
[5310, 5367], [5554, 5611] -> 1.09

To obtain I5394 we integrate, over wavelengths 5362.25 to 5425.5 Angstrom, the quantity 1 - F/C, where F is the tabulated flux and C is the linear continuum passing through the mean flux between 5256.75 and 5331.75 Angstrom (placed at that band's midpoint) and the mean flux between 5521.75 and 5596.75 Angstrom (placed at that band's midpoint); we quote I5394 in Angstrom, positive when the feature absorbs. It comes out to 1.4 Angstrom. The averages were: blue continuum 8.63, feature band 8.3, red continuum 8.26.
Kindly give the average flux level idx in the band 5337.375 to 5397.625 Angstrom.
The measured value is 8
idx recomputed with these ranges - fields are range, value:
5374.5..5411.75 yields 8.33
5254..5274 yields 8.07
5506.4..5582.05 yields 8.38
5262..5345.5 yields 8.61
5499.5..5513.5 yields 8.8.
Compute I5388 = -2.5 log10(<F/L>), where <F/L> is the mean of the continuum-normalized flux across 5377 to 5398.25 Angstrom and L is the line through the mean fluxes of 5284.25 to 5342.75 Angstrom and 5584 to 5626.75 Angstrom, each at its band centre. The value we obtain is 0.08 mag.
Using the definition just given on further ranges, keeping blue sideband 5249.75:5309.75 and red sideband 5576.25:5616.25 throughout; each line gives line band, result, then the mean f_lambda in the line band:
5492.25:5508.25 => -0.05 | 8.75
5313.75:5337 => 0.03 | 8.37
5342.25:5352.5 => 0.09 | 7.91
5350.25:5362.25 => 0.08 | 7.93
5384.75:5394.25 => 0.08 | 7.89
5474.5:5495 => -0.05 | 8.84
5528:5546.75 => -0.04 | 8.66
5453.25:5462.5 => -0.05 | 8.85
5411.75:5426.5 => -0.01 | 8.59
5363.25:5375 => 0.09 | 7.89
